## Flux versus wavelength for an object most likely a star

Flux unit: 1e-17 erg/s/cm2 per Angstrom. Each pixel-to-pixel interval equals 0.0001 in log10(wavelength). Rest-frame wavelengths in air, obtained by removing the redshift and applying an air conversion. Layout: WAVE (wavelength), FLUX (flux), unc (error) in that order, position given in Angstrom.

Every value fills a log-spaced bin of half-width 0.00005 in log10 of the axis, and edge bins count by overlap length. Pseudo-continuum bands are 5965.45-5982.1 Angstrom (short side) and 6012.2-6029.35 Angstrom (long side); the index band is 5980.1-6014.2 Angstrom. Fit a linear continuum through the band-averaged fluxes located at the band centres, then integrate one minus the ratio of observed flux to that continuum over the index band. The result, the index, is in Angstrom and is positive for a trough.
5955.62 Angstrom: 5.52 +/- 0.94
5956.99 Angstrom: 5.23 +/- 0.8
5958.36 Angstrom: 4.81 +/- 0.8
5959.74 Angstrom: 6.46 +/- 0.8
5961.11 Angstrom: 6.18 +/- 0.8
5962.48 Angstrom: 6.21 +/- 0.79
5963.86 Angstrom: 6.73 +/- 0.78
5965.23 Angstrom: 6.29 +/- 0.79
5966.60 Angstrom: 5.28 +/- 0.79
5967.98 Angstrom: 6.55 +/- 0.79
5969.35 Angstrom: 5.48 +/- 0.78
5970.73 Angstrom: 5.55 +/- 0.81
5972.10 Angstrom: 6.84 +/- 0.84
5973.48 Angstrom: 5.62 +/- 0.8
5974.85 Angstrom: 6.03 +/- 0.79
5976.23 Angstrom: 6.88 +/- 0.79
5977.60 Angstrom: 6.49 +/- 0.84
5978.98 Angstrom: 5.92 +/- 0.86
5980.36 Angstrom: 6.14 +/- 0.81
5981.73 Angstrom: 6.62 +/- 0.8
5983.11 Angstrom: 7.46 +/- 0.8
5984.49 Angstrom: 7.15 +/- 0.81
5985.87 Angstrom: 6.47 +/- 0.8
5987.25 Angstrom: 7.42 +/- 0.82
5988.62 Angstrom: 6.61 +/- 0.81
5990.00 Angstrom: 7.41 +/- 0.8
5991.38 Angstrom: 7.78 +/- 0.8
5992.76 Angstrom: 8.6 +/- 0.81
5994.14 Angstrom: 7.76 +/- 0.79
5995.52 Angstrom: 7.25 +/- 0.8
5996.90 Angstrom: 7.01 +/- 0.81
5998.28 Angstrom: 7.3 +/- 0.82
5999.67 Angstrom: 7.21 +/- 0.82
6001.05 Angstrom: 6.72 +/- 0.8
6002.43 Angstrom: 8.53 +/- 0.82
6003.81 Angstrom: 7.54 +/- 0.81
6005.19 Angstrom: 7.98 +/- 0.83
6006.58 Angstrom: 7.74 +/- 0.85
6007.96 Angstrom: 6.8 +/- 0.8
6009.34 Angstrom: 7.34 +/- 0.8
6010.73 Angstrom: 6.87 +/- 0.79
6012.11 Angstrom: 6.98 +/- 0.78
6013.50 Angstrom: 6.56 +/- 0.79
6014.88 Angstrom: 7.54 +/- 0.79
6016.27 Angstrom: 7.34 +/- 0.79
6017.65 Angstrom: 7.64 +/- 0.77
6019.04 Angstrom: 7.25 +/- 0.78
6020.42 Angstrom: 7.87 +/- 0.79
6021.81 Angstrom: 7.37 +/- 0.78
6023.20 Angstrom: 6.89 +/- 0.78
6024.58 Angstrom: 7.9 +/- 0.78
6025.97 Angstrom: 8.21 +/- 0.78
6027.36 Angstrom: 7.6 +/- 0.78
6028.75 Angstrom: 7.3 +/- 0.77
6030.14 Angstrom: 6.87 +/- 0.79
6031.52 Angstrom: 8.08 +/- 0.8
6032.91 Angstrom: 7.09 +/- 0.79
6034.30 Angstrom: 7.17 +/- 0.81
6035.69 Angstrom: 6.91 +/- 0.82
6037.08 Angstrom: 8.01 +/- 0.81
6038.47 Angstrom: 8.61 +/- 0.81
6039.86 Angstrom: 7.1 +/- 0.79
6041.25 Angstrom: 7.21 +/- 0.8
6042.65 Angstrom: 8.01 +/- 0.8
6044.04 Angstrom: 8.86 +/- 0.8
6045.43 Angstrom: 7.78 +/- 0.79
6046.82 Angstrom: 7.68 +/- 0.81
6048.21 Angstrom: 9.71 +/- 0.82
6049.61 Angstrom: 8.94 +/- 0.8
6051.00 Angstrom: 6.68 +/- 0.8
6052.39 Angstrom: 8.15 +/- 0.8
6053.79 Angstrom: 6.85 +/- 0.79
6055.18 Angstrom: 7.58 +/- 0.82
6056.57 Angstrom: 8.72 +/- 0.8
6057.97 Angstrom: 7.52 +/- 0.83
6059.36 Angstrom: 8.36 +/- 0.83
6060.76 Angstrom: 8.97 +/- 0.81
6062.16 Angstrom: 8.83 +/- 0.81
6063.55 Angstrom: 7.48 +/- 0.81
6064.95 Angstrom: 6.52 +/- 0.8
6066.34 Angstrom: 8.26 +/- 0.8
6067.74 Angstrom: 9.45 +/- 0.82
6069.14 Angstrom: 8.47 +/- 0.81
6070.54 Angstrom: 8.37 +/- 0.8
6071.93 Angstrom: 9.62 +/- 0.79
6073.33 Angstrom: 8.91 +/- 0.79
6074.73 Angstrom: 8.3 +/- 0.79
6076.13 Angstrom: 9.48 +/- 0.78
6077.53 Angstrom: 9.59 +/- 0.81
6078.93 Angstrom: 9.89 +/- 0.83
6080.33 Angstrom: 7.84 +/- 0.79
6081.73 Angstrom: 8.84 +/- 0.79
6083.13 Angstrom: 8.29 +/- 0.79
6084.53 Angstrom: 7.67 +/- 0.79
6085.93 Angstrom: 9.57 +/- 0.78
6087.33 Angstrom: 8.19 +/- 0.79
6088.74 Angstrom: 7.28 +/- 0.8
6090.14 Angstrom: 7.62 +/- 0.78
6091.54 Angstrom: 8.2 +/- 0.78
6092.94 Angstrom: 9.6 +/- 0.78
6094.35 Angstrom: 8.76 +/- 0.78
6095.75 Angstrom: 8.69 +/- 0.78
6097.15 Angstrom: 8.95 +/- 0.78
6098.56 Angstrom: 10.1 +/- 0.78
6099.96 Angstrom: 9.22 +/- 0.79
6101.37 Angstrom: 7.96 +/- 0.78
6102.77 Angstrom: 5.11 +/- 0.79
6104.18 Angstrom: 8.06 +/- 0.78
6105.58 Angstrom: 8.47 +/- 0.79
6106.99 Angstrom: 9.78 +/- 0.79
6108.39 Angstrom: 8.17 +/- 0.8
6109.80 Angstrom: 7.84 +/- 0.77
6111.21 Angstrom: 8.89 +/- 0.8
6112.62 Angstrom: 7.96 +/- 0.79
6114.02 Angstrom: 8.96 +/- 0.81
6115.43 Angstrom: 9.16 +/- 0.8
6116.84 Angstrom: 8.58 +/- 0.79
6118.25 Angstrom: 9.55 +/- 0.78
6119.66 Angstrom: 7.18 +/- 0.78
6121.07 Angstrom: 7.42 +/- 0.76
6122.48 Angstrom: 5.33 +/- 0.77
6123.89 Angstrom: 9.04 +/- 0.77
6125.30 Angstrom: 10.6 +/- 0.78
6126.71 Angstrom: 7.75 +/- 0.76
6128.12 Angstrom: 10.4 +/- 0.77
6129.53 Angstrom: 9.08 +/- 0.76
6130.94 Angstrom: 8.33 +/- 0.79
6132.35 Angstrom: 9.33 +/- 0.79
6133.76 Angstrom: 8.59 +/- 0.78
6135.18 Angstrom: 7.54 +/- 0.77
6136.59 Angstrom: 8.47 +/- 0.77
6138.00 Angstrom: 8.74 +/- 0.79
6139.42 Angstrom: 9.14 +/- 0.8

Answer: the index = -2.5 Angstrom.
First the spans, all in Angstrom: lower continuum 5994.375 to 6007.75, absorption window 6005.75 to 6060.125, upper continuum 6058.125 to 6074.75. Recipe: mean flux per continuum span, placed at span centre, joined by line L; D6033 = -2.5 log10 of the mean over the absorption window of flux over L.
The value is 0.04 mag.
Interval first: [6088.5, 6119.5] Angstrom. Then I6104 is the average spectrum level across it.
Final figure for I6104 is 8.49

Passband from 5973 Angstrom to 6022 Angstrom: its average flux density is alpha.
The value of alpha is 7.15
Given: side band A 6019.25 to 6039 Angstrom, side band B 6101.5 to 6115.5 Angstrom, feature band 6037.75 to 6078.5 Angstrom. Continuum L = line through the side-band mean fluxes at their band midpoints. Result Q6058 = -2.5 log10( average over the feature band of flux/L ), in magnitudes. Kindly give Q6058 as -0.07 mag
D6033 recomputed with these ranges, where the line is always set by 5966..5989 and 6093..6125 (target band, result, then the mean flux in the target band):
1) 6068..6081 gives -0.14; 8.96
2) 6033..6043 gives -0.03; 7.52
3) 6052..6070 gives -0.06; 8.09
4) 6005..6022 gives -0.06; 7.31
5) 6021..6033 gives -0.05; 7.5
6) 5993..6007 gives -0.12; 7.53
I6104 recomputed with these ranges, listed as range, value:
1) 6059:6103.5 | 8.51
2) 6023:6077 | 8.03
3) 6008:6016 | 7.05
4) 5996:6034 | 7.39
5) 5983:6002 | 7.31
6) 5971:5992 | 6.7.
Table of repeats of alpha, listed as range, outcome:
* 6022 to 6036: 7.42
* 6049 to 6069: 8.03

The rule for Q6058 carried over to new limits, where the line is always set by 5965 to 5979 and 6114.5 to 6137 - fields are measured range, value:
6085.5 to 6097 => -0.07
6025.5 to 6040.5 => -0.07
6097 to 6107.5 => -0.03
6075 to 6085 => -0.13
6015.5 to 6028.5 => -0.10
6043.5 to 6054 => -0.12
